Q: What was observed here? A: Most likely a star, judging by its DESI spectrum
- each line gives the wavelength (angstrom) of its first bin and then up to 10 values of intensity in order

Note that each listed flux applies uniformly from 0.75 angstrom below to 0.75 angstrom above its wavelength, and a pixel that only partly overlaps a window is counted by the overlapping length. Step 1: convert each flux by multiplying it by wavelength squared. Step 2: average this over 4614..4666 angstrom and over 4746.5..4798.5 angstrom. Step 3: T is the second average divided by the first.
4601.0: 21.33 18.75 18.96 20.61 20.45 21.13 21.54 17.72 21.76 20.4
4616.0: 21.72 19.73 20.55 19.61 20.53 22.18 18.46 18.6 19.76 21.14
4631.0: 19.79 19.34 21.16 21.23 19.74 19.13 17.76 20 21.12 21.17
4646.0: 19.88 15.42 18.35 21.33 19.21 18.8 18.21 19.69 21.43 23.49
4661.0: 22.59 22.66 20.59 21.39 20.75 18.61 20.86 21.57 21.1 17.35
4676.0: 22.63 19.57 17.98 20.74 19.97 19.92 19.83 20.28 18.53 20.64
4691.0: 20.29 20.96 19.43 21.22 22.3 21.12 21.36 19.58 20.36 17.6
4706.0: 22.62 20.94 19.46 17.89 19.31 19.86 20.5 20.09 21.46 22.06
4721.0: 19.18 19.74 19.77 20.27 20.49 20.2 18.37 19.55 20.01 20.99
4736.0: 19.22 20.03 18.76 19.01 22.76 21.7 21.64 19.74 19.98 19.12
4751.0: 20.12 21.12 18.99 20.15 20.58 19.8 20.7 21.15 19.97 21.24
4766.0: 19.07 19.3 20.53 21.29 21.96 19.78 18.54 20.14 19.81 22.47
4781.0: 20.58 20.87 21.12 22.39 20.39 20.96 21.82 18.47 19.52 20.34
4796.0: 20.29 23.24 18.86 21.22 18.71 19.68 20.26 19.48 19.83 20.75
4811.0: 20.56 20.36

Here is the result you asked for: 1.07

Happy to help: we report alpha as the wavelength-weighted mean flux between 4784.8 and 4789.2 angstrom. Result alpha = 21.2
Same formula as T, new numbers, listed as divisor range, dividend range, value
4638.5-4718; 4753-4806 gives 1.06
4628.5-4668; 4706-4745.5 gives 1.03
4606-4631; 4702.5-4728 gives 1.03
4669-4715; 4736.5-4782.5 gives 1.04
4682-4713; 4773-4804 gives 1.05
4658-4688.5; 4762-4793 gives 1.04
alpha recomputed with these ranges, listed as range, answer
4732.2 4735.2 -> 20.5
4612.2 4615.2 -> 21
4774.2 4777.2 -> 19.3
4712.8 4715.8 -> 20.2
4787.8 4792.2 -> 20.4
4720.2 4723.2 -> 19.5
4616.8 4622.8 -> 20.1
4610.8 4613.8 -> 19.8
